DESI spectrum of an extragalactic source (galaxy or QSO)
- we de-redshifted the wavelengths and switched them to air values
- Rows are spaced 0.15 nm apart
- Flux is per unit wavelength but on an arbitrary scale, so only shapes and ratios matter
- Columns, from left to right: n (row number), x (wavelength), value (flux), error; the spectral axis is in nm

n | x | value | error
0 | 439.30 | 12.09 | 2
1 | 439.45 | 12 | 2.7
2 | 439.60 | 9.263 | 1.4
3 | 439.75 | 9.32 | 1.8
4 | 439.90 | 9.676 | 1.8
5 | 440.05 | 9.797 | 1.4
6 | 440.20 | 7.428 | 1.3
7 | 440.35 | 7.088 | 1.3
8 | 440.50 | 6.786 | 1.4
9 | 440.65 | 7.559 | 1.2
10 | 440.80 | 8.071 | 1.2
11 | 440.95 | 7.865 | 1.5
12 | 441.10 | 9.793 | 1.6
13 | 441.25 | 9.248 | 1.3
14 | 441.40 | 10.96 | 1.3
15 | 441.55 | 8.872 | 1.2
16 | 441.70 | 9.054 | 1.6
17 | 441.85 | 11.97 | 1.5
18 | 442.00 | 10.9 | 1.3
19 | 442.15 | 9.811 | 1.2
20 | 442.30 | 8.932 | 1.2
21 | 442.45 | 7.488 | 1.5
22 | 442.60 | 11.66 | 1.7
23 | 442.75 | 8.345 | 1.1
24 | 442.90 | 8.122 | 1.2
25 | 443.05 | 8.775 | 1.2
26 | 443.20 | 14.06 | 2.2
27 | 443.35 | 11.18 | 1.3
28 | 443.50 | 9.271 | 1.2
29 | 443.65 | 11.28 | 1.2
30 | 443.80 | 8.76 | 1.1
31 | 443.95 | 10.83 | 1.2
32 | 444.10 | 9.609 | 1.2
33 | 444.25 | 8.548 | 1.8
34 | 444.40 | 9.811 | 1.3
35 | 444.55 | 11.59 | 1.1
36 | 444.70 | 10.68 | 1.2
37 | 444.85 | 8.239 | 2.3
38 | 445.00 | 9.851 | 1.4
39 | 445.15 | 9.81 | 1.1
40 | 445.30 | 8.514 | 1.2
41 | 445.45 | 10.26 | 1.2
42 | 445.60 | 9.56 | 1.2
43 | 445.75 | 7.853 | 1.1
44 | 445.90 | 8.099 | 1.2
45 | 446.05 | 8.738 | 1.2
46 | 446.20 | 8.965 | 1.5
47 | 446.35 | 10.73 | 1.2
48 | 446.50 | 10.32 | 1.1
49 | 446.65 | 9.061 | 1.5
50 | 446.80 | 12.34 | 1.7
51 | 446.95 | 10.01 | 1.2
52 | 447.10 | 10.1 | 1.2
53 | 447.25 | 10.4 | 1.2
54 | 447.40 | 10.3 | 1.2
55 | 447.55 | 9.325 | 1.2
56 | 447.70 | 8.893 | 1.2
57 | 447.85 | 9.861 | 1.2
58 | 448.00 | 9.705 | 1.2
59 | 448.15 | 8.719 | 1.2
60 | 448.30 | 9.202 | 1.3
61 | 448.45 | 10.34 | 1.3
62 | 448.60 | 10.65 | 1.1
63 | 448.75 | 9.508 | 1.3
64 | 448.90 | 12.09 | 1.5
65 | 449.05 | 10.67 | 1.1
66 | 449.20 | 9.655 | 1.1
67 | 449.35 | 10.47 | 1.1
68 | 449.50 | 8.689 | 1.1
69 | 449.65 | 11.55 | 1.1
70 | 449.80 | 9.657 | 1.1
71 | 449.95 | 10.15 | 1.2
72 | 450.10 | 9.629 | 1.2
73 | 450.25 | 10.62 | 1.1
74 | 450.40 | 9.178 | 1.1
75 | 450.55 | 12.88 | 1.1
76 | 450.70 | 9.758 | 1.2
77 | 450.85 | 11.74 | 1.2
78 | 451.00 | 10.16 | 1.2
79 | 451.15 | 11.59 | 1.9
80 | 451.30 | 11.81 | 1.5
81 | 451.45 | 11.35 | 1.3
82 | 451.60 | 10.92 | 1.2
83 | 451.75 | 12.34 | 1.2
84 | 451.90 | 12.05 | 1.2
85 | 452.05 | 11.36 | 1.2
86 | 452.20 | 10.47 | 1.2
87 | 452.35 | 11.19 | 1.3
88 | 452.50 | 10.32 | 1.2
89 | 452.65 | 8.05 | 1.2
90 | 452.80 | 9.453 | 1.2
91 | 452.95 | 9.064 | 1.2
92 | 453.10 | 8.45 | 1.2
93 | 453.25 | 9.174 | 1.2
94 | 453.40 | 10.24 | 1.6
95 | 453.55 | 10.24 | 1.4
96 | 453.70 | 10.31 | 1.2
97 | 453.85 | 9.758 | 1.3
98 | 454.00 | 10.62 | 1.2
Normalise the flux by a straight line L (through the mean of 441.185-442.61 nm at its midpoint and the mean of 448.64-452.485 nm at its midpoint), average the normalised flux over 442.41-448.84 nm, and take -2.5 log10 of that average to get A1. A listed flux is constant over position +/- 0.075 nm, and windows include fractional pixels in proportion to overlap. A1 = 0.049 mag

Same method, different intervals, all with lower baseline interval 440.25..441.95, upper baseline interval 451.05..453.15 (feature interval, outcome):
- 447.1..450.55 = 0.01 mag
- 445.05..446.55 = 0.04 mag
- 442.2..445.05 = -0.07 mag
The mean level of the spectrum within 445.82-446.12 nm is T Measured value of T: 8.4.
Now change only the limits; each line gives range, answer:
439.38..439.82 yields 10.2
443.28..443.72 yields 10.6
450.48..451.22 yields 11.2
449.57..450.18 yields 10.2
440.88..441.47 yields 9.47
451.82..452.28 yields 11.3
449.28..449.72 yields 10.2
